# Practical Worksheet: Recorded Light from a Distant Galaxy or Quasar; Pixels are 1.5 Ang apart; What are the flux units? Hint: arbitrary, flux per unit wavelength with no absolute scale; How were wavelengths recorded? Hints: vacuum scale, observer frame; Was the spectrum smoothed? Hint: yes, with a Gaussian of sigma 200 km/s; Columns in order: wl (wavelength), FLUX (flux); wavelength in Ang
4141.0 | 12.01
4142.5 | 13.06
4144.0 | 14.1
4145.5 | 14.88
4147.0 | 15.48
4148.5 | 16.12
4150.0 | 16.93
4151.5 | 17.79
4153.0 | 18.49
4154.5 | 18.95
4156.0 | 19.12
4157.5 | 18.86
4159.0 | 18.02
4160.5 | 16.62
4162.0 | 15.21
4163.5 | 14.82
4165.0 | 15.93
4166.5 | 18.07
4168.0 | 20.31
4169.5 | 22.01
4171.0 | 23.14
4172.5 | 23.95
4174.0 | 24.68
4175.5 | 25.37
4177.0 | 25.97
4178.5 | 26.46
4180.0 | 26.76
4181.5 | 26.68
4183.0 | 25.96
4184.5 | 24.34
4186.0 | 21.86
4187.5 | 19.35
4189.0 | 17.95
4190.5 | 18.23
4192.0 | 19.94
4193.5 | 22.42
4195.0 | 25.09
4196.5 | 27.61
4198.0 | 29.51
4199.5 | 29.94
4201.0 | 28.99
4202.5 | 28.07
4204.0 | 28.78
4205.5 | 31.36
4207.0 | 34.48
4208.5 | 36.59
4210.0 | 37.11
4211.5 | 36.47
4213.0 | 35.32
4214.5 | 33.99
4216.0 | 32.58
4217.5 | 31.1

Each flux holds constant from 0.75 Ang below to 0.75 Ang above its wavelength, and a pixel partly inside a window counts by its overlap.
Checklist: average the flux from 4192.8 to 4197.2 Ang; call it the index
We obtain 25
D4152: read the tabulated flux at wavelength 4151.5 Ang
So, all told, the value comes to 17.79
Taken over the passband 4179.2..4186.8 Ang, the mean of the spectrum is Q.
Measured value 25.1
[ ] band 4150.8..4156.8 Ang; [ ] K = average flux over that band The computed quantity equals 18.6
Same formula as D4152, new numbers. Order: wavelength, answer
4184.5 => 24.34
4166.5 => 18.07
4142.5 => 13.06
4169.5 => 22.01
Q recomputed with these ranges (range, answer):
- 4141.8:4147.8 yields 14.4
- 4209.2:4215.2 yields 35.7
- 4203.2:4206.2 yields 30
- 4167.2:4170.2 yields 21.1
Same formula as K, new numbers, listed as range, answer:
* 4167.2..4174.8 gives 22.8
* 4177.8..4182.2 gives 26.6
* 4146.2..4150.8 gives 16.2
